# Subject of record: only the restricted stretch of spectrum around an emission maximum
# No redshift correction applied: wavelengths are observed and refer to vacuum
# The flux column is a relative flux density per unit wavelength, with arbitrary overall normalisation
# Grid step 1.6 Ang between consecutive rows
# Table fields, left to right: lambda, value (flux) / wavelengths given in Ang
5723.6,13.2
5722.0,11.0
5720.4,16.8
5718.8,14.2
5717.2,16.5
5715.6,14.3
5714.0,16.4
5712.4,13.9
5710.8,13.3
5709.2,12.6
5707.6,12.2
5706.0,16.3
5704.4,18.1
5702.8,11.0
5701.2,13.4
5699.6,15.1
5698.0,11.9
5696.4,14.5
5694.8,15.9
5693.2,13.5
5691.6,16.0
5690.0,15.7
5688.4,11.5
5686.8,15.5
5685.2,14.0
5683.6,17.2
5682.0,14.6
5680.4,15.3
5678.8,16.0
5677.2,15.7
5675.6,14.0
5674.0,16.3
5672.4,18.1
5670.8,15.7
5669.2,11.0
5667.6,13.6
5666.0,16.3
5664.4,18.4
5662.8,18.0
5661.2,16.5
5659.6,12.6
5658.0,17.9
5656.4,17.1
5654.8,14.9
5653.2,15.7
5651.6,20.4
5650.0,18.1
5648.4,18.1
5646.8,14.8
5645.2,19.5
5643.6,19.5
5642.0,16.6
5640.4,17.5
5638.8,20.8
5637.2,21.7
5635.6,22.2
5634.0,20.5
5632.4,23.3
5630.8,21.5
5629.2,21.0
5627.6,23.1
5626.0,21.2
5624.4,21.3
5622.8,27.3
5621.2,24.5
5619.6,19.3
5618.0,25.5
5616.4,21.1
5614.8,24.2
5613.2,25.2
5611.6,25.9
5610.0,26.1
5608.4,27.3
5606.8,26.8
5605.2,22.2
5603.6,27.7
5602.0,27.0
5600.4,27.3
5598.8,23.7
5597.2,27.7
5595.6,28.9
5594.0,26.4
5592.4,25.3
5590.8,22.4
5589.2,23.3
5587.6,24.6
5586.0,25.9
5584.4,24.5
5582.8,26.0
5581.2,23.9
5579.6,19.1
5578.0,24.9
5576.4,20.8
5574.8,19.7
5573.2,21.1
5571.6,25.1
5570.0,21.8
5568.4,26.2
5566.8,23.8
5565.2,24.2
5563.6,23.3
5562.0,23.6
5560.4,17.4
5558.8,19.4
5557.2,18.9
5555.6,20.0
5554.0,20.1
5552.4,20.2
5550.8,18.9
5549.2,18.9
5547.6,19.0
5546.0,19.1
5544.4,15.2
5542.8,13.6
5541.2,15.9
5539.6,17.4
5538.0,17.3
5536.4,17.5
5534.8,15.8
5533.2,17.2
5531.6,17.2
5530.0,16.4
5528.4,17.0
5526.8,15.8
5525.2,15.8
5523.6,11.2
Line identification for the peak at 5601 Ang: C IV 1549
